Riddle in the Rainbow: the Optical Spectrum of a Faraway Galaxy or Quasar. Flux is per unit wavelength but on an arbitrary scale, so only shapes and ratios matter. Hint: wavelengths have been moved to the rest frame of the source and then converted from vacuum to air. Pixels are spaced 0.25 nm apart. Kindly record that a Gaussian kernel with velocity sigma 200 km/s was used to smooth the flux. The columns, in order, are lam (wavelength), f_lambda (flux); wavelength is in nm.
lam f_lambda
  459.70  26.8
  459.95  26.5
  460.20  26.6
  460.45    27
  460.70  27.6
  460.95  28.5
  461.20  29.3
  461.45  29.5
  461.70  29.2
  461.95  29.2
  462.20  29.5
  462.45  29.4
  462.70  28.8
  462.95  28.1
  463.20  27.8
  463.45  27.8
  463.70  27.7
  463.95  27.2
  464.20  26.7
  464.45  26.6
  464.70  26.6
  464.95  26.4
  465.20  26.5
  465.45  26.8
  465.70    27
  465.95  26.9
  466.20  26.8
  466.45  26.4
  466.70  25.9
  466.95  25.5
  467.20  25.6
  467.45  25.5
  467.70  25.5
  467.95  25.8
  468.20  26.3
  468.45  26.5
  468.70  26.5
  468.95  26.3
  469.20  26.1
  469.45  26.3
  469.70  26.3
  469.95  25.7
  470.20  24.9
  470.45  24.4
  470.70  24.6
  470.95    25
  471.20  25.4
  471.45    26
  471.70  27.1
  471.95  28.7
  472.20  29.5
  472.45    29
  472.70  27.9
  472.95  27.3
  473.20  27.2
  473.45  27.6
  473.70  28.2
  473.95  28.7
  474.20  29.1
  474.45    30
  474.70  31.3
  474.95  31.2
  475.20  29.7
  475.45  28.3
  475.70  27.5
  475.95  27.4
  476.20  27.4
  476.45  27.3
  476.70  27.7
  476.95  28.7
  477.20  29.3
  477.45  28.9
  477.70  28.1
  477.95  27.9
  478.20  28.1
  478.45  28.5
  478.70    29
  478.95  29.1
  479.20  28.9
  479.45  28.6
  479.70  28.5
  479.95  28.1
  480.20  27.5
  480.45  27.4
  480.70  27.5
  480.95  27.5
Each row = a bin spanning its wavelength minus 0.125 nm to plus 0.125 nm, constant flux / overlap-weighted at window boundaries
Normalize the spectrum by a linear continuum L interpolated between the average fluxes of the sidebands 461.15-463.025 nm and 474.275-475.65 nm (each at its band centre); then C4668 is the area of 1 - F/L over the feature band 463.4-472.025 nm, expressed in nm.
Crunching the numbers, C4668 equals 0.949 nm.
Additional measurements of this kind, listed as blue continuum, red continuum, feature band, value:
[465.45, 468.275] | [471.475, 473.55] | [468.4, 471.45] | 0.16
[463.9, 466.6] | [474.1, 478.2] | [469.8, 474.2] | 0.16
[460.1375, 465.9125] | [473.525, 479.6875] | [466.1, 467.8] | 0.13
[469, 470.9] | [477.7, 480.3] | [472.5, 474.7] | -0.15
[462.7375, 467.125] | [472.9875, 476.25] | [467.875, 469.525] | 0.08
